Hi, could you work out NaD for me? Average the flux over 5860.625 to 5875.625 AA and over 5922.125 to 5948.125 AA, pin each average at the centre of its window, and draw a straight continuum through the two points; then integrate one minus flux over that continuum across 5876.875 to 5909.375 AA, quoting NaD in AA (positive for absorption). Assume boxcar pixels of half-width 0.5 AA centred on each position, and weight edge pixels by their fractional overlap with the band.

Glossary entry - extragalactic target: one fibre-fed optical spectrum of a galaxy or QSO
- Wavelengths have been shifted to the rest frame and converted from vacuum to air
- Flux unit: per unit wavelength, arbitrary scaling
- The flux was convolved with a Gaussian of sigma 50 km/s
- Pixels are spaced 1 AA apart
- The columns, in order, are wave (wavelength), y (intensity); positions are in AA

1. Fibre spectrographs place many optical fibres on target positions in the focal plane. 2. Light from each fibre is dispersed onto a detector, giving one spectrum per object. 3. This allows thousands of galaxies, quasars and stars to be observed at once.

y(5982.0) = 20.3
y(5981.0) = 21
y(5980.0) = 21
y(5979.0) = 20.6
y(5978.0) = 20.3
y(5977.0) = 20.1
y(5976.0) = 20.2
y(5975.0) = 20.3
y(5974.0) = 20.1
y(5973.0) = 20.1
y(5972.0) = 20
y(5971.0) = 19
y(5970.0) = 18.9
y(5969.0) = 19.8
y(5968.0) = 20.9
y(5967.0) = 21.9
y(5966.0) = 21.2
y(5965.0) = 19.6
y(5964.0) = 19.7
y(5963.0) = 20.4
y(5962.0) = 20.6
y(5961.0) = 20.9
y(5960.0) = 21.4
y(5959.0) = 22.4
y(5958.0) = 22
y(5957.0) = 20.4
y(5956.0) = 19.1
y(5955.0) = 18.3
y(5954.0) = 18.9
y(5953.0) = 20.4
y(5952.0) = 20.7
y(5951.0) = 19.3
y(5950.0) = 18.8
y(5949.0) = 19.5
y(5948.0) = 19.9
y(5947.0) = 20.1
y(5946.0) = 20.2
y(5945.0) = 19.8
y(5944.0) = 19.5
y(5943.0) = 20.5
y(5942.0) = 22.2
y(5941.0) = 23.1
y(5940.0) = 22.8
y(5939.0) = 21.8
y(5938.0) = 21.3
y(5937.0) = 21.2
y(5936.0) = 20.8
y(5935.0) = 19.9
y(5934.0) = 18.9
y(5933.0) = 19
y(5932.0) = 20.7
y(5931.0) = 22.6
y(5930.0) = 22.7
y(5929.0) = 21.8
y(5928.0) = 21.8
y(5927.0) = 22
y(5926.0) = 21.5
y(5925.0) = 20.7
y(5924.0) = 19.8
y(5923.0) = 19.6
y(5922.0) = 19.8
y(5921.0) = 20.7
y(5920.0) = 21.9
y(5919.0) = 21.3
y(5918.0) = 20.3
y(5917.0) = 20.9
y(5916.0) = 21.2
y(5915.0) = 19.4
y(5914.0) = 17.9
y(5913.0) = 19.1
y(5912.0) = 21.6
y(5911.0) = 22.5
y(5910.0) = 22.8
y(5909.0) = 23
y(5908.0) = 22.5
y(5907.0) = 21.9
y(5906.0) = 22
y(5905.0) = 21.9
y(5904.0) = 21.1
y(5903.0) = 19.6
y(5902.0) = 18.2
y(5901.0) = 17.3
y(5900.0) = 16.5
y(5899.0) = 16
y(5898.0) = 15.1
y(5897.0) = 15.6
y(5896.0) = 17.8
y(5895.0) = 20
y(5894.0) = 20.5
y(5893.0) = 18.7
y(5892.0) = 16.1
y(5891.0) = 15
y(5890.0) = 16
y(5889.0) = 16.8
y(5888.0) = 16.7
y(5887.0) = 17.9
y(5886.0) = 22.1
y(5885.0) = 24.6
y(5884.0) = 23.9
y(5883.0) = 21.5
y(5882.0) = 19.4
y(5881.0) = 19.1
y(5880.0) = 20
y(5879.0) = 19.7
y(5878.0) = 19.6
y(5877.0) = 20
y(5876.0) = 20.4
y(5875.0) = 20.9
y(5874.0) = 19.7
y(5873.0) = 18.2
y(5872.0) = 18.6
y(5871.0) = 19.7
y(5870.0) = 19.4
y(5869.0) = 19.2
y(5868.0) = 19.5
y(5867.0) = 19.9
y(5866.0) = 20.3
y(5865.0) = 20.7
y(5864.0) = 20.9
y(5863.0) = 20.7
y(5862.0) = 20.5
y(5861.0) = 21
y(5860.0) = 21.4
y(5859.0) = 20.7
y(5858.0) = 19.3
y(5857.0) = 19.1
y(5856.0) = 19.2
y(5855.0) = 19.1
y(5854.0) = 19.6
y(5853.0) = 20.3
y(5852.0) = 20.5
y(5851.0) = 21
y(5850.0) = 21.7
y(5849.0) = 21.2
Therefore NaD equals 1.69 AA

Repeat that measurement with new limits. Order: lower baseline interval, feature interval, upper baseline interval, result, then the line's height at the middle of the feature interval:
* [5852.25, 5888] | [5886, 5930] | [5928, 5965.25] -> 1.52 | 20.4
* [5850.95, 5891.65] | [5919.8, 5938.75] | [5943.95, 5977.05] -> -0.82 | 20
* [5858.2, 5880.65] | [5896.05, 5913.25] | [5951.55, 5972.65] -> 0.32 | 20.1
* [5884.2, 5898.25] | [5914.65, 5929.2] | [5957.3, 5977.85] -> -1.29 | 19.1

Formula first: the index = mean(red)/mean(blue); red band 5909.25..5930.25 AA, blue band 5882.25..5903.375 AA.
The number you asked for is 1.14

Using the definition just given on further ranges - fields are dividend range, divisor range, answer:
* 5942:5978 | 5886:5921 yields 1.04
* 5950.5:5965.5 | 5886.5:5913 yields 1.07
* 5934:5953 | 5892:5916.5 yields 1.05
